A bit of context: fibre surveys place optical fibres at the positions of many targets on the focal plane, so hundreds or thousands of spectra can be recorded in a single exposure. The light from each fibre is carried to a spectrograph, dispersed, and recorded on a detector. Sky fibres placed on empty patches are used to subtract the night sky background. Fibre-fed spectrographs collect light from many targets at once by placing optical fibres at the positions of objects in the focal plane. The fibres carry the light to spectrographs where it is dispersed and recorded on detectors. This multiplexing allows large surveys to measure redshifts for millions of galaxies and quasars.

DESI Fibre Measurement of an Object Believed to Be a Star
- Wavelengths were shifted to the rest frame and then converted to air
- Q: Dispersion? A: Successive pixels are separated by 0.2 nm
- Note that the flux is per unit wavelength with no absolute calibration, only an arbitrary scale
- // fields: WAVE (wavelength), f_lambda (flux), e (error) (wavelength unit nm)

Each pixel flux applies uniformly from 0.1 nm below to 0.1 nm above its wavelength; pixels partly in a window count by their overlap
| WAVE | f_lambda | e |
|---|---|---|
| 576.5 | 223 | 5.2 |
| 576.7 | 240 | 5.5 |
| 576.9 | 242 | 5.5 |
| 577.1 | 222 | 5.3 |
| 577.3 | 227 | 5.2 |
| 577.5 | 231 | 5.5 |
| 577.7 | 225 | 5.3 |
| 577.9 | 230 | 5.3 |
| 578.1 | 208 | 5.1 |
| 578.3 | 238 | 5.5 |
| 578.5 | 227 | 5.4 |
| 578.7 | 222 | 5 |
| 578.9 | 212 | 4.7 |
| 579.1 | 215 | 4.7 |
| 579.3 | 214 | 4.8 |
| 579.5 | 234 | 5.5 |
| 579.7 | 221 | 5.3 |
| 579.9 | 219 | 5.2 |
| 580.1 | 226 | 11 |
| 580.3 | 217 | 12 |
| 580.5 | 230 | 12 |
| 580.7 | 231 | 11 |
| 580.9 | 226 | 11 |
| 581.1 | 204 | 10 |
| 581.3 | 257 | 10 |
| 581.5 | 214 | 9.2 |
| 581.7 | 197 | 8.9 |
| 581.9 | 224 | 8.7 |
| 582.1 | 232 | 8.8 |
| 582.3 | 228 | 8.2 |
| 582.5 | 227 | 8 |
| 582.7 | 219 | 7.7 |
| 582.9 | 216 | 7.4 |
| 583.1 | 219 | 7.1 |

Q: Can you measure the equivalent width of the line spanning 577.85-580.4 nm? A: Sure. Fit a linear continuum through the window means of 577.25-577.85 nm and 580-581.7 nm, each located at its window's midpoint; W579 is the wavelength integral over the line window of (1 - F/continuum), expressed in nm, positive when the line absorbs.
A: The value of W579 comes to 0.050 nm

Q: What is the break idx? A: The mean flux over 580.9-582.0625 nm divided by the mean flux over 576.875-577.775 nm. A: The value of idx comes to 0.96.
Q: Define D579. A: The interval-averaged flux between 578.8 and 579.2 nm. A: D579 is 214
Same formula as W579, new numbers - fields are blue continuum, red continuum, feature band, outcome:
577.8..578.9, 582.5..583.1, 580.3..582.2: -0.02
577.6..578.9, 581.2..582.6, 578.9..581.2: 0.04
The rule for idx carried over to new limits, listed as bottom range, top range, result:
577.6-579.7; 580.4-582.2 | 1.01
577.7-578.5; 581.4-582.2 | 0.96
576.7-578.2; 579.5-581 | 0.99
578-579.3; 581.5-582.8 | 1.00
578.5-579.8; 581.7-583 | 1.01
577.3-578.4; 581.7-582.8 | 0.99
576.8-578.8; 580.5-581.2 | 0.98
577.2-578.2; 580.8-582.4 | 0.99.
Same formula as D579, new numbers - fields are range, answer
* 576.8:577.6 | 230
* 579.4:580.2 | 225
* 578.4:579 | 220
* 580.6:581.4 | 230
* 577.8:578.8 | 225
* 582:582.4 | 230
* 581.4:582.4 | 219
